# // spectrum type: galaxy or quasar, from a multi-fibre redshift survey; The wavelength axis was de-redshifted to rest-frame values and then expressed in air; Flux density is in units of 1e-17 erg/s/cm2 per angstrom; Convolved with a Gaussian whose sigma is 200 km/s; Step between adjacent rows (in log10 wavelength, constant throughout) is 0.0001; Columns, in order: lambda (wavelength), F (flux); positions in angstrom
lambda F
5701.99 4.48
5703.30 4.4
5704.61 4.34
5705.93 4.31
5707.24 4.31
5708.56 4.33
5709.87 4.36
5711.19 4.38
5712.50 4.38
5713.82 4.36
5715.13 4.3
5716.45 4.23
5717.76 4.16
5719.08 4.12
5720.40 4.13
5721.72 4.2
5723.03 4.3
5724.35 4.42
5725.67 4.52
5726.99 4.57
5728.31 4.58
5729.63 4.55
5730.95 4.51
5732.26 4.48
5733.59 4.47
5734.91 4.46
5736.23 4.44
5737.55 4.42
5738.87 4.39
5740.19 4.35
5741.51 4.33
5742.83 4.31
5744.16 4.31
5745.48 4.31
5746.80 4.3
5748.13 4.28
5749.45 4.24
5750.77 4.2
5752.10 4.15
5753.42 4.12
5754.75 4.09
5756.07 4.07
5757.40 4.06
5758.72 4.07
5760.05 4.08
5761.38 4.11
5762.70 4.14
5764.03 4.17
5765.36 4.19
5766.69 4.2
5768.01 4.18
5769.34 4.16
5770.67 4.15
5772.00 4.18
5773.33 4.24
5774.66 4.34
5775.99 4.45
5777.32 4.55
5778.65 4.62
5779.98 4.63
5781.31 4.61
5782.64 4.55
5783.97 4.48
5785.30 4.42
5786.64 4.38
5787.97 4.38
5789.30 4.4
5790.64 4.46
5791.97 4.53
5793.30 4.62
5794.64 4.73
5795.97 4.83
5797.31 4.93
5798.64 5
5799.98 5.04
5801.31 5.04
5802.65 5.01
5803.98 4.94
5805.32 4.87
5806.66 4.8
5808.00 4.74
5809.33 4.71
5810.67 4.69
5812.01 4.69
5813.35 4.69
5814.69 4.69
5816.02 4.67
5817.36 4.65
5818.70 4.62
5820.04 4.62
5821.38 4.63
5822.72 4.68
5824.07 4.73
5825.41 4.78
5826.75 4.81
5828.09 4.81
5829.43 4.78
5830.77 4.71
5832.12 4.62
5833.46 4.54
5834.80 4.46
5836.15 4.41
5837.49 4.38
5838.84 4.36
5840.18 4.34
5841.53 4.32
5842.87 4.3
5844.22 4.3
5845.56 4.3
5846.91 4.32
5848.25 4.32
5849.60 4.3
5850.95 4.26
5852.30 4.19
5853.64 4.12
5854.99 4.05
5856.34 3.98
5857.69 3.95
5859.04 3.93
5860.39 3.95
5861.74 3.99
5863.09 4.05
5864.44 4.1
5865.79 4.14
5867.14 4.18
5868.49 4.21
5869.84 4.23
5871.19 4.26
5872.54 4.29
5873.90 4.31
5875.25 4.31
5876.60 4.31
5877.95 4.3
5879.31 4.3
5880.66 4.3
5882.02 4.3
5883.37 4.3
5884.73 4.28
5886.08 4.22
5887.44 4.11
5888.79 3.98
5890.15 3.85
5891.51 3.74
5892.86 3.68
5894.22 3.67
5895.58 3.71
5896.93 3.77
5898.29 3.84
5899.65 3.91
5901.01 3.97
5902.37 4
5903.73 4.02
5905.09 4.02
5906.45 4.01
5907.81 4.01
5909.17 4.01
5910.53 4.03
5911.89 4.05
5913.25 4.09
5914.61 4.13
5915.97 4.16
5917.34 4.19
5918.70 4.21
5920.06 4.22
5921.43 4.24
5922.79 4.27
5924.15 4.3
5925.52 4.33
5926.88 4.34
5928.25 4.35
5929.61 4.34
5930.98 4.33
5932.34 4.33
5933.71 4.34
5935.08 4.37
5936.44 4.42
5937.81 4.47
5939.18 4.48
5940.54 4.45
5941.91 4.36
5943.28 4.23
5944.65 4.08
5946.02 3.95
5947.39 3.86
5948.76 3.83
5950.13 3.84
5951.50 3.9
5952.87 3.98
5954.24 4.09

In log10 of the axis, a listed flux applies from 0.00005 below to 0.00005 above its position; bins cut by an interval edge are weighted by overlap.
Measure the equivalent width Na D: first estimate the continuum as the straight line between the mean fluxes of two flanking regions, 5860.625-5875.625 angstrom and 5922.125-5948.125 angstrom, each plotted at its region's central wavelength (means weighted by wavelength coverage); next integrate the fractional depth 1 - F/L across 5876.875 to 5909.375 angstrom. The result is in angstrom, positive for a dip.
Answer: 1.6 angstrom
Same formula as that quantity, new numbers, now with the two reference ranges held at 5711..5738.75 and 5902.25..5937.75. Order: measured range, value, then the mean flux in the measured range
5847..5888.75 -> 0.7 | 4.18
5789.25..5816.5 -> -2.9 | 4.78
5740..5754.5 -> 0.3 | 4.26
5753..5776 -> 1.0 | 4.16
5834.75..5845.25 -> -0.2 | 4.35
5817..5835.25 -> -1.6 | 4.68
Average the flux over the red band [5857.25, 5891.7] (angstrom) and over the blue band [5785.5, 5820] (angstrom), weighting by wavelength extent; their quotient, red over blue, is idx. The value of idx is 0.88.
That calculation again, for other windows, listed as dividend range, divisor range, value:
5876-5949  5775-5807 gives 0.89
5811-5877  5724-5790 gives 1.01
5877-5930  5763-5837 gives 0.89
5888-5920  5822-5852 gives 0.88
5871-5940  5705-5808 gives 0.94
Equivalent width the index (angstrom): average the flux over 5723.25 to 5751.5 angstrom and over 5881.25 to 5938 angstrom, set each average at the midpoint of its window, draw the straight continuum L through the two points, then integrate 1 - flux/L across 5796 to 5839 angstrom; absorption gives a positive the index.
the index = -4.6 angstrom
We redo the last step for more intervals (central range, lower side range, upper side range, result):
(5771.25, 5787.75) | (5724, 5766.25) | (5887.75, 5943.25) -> -0.7 angstrom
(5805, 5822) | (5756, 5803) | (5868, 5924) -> -1.4 angstrom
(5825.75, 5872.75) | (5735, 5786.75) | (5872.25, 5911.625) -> -1.9 angstrom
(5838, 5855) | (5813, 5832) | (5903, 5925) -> 1.0 angstrom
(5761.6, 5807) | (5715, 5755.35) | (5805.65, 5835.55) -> 0.1 angstrom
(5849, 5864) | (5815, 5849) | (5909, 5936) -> 1.3 angstrom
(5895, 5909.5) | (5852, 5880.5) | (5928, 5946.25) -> 1.1 angstrom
